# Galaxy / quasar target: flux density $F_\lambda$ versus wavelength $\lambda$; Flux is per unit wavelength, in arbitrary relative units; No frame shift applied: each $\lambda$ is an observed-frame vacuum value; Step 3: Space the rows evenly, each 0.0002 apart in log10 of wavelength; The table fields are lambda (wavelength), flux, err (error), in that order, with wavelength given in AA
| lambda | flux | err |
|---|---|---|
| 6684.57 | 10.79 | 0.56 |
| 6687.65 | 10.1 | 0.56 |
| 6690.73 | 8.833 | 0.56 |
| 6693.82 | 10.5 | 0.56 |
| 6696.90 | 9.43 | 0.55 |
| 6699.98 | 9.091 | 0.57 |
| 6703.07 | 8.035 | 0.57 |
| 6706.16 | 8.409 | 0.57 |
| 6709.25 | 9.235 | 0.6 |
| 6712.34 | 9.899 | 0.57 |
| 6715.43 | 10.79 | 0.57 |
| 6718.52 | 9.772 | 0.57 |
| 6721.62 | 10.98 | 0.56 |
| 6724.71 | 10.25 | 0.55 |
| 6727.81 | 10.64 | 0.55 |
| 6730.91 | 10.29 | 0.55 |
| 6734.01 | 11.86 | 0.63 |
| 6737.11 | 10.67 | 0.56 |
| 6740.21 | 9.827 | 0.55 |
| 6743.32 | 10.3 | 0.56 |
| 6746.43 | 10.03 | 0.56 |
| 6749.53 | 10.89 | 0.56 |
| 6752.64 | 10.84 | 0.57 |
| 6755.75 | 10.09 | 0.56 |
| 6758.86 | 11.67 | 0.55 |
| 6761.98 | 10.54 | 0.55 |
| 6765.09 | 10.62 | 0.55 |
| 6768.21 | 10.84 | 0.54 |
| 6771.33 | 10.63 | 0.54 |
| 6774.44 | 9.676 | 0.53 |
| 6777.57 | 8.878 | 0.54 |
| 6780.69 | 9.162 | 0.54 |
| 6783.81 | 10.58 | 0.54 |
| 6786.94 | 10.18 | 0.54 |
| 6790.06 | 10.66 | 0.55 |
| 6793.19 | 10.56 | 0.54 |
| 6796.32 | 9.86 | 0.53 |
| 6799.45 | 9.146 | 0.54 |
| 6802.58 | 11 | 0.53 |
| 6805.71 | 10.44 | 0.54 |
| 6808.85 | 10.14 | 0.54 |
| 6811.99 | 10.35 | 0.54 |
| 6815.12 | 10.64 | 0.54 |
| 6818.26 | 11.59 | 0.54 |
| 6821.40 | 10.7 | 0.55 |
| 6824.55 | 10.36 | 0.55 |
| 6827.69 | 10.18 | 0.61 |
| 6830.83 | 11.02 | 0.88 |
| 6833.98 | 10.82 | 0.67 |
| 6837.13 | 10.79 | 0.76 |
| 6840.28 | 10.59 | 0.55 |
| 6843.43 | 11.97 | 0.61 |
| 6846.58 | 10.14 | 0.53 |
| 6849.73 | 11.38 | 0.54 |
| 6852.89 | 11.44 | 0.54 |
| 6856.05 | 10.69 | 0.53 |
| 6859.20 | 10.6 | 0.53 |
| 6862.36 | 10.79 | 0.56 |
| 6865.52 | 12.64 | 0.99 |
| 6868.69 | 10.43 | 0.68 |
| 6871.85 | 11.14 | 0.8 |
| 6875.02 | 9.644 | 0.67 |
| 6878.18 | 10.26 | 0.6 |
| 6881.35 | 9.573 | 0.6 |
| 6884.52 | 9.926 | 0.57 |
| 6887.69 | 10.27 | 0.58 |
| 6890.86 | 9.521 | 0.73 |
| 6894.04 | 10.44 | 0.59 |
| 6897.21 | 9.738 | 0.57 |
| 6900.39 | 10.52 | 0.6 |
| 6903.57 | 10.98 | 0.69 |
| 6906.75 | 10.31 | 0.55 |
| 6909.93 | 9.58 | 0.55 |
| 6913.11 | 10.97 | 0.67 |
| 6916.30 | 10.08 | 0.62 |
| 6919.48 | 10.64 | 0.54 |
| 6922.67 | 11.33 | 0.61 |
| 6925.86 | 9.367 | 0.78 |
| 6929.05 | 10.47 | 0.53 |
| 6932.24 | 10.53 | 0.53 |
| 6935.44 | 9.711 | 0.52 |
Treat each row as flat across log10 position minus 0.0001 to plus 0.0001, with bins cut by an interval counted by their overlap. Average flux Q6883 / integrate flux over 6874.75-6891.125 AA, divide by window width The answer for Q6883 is 9.92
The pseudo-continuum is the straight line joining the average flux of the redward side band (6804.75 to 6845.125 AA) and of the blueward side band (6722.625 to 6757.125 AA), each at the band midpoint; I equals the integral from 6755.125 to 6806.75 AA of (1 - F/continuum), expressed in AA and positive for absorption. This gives 1.8 AA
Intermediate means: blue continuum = 10.5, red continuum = 10.7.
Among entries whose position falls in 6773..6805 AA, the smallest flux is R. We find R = 8.878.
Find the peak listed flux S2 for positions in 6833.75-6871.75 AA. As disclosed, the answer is 12.64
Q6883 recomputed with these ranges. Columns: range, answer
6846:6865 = 11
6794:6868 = 10.7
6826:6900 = 10.6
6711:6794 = 10.4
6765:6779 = 10.1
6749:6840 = 10.4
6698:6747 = 10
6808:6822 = 10.7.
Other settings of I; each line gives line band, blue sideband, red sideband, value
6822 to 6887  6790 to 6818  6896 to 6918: -2.35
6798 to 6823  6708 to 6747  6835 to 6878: 0.50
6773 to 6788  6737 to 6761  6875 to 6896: 1.04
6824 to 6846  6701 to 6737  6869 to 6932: -1.37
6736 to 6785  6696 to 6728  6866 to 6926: -2.49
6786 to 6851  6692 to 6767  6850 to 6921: -1.51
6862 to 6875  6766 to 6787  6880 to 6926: -1.18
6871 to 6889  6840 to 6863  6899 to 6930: 1.07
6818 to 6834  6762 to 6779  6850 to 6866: 0.12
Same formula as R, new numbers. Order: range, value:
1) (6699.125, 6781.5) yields 8.035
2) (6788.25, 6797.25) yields 9.86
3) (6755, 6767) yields 10.09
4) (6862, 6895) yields 9.521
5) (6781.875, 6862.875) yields 9.146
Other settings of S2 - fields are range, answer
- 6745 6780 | 11.67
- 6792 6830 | 11.59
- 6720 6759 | 11.86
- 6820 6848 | 11.97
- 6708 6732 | 10.98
